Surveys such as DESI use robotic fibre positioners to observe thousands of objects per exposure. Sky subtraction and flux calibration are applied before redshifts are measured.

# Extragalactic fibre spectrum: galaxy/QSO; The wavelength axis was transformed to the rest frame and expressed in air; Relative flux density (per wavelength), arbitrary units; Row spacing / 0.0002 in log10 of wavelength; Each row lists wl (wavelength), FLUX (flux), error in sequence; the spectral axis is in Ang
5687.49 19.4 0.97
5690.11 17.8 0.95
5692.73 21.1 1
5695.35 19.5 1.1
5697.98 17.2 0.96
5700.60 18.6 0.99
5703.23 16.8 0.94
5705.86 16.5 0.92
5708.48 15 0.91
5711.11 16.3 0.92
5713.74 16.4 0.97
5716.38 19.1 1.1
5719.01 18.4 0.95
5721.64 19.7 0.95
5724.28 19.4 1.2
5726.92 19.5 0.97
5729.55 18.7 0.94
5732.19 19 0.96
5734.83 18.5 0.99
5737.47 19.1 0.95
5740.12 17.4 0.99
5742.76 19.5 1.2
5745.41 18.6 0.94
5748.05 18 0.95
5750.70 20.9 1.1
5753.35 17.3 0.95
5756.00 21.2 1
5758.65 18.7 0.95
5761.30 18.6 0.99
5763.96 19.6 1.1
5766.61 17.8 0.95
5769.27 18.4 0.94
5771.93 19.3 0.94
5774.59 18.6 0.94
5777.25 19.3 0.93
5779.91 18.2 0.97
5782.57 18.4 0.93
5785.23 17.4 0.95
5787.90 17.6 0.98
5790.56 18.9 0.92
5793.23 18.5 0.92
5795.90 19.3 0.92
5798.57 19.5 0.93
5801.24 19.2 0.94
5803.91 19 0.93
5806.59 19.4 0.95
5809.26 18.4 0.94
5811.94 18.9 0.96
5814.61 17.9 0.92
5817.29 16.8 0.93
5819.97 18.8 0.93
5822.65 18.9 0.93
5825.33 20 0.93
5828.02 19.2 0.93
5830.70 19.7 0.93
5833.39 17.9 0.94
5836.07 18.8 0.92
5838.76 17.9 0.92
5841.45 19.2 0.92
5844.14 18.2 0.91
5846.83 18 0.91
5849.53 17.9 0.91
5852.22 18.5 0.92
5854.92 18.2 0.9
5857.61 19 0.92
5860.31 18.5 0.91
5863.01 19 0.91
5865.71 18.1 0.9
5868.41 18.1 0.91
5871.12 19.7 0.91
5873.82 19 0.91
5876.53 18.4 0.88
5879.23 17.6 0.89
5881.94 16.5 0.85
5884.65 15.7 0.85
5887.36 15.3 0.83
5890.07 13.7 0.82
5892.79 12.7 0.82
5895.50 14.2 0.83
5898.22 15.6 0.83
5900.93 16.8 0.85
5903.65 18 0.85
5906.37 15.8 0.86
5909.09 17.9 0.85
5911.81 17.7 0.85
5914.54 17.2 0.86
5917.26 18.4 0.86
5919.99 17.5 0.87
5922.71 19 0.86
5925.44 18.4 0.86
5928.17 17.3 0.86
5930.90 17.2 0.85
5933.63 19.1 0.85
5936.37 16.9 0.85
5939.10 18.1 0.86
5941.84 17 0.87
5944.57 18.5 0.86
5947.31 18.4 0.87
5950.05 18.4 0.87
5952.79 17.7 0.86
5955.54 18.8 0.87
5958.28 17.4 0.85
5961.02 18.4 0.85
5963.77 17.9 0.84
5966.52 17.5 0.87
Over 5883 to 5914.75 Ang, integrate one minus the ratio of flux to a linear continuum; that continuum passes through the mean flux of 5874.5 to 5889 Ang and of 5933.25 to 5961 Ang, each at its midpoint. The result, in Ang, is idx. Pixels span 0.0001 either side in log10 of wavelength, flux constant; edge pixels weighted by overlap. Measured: 2.3 Ang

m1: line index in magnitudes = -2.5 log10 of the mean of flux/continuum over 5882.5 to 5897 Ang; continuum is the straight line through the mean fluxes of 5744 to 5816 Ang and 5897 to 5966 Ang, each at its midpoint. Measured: 0.24 mag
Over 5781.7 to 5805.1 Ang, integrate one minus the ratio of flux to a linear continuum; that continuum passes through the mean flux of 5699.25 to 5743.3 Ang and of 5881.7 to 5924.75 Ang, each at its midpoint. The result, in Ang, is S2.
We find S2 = -1.6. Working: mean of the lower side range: 18.1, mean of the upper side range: 16.4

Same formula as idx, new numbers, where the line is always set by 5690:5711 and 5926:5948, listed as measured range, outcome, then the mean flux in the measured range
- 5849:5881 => -1.3 Ang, 18.5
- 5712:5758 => -2.9 Ang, 18.8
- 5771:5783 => -0.7 Ang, 18.8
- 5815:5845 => -1.5 Ang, 18.7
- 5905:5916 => 0.4 Ang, 17.2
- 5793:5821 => -1.5 Ang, 18.7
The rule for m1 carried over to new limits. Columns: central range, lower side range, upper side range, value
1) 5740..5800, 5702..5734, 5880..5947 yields -0.07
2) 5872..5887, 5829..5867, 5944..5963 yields 0.06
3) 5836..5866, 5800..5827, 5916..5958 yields 0.00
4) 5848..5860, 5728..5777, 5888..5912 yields -0.11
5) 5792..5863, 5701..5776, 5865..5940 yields -0.06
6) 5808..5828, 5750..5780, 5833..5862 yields 0.00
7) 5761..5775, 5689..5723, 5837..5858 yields -0.04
